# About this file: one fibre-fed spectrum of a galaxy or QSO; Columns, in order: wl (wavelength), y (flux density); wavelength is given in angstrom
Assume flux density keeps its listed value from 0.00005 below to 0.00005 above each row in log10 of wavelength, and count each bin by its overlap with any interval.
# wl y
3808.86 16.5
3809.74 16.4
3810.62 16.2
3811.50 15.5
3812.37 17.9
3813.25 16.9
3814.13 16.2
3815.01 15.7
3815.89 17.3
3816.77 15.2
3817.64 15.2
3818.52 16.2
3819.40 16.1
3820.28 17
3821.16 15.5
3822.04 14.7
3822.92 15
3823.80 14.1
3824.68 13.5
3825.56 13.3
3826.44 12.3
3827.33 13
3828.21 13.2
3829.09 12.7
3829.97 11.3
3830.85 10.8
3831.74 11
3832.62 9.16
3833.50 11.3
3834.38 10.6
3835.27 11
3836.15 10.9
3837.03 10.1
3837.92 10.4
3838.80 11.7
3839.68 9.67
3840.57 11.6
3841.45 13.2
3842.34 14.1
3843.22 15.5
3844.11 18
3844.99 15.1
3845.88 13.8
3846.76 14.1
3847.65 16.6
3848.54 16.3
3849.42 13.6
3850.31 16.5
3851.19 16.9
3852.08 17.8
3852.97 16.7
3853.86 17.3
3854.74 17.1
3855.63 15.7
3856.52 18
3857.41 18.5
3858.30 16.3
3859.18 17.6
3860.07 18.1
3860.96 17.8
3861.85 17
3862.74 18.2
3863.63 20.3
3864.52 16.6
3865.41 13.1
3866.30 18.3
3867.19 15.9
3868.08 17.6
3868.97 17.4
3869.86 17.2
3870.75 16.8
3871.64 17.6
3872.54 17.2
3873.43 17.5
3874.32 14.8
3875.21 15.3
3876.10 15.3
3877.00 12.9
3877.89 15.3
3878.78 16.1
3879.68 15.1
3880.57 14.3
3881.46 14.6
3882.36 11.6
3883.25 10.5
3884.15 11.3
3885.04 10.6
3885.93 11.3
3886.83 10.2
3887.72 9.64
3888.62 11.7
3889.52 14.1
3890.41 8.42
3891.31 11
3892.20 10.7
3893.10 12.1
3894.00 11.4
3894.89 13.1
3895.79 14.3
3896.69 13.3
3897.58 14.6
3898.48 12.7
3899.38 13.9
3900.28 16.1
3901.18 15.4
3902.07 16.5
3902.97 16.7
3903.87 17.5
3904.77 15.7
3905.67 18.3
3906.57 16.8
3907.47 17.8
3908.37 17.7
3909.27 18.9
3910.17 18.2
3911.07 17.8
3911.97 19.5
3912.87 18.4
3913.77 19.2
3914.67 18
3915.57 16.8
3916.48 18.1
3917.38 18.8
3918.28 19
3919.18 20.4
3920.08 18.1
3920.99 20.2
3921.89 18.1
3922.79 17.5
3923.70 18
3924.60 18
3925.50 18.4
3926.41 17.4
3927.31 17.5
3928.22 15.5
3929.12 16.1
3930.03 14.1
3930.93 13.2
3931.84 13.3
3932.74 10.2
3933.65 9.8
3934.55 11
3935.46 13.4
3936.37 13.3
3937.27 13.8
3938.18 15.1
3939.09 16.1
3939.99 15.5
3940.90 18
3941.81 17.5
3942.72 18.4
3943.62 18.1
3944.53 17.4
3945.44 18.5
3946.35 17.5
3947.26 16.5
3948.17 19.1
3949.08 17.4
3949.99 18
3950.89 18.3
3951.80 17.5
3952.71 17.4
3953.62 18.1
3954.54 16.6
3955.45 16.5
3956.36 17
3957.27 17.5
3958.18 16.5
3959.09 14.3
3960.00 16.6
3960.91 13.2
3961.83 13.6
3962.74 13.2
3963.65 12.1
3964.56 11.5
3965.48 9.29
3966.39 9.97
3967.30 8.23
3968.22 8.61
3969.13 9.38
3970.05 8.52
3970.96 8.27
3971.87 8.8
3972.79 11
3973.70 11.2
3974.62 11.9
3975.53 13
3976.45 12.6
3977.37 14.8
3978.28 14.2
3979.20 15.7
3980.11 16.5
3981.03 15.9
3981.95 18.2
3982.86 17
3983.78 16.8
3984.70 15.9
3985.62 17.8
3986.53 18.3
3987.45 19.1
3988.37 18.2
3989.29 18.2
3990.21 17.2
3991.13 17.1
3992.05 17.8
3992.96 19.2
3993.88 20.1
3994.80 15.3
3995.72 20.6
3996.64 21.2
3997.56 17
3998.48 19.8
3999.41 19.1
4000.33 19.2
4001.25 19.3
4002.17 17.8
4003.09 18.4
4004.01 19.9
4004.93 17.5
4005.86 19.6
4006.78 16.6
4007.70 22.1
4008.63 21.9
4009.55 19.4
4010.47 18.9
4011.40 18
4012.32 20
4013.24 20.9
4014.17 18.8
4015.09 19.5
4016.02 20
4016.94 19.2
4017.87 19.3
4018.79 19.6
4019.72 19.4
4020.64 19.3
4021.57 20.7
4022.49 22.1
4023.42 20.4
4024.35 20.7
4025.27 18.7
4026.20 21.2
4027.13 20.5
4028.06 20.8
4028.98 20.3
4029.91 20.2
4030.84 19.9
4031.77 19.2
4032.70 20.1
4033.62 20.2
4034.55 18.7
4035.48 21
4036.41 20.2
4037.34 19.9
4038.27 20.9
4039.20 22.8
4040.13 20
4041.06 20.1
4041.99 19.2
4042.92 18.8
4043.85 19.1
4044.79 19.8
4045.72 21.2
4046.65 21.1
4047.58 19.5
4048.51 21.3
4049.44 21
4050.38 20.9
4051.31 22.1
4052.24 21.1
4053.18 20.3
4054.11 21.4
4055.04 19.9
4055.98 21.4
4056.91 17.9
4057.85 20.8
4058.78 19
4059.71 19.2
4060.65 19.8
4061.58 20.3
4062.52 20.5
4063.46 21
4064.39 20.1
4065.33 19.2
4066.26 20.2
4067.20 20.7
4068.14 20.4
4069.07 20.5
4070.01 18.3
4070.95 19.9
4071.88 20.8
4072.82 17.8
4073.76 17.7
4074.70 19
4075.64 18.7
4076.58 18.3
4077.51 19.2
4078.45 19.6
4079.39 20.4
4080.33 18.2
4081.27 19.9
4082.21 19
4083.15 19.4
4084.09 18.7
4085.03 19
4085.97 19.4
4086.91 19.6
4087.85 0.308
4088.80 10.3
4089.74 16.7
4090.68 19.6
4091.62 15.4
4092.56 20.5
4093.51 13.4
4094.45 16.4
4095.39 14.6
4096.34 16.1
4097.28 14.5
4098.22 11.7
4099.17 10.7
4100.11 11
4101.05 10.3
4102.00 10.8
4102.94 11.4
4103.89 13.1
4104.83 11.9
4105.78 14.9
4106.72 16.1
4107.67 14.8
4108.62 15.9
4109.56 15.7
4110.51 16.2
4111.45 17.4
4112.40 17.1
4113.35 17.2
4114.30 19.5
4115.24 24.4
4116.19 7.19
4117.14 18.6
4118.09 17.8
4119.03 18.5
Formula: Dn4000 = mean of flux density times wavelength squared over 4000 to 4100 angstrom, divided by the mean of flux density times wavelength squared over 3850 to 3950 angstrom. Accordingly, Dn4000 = 1.3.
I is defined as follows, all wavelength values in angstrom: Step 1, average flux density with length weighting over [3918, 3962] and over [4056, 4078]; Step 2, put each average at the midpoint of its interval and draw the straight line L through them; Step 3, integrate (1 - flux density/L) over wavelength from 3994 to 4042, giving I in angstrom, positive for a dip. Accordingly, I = -3.61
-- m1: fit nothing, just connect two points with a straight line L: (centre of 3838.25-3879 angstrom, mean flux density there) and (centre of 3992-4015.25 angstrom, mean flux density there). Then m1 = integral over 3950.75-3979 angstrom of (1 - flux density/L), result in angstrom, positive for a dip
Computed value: 7.9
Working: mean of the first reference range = 16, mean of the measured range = 13.2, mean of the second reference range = 19.2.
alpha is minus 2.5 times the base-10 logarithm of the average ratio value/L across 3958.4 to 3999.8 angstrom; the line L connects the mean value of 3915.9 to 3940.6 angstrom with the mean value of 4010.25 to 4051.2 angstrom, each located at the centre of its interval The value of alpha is 0.22 mag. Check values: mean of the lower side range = 15.9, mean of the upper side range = 20.1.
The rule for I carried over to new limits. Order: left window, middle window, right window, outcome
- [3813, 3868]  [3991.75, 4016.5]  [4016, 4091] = -1.01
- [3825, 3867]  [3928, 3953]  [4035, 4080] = 1.91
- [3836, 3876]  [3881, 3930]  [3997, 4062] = 4.39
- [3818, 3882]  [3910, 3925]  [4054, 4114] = -2.81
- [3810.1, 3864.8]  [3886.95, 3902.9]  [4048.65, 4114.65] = 2.62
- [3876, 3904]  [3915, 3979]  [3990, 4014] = 3.61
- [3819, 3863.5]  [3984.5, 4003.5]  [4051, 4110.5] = -2.51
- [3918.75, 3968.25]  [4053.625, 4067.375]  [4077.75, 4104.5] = -4.16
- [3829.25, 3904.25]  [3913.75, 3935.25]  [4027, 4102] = -1.16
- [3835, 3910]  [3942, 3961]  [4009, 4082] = -0.06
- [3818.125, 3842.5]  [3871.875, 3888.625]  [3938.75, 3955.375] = 1.30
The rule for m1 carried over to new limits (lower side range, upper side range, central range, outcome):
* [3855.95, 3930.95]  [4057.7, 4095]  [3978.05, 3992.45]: -0.02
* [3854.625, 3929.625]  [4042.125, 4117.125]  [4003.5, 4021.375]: -2.56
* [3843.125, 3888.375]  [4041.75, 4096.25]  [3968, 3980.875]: 4.05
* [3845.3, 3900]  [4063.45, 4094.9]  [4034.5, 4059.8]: -3.91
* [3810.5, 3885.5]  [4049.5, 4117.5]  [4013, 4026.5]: -2.60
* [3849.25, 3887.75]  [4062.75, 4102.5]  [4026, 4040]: -3.01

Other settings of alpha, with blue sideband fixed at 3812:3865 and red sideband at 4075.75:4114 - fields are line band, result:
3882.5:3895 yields 0.32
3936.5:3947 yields -0.11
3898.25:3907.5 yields -0.08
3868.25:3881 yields -0.07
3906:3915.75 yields -0.20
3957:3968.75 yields 0.21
